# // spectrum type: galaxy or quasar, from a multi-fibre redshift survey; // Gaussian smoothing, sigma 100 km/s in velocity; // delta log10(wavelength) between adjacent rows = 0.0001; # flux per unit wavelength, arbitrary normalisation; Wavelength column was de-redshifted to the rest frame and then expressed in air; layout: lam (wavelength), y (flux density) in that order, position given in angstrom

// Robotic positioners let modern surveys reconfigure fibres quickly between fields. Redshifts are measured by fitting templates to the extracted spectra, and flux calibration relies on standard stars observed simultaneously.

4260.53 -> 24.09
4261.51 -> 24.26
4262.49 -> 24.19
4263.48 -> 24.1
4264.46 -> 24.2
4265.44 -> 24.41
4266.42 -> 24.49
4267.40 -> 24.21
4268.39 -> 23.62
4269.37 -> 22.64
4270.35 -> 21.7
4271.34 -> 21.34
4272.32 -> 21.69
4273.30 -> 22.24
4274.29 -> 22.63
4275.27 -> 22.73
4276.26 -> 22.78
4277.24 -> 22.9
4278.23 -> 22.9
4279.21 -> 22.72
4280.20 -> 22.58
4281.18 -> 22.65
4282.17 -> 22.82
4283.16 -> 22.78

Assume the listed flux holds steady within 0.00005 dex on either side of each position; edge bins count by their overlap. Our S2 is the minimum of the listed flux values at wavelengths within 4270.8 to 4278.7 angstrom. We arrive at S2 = 21.34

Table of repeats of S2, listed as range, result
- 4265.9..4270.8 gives 21.7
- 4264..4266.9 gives 24.2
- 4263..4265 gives 24.1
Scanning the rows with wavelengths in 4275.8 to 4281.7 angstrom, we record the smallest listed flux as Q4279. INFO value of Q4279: 22.58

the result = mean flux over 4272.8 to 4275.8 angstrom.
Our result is 22.5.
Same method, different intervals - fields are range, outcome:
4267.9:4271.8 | 22.3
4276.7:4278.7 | 22.9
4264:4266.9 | 24.4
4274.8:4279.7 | 22.8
